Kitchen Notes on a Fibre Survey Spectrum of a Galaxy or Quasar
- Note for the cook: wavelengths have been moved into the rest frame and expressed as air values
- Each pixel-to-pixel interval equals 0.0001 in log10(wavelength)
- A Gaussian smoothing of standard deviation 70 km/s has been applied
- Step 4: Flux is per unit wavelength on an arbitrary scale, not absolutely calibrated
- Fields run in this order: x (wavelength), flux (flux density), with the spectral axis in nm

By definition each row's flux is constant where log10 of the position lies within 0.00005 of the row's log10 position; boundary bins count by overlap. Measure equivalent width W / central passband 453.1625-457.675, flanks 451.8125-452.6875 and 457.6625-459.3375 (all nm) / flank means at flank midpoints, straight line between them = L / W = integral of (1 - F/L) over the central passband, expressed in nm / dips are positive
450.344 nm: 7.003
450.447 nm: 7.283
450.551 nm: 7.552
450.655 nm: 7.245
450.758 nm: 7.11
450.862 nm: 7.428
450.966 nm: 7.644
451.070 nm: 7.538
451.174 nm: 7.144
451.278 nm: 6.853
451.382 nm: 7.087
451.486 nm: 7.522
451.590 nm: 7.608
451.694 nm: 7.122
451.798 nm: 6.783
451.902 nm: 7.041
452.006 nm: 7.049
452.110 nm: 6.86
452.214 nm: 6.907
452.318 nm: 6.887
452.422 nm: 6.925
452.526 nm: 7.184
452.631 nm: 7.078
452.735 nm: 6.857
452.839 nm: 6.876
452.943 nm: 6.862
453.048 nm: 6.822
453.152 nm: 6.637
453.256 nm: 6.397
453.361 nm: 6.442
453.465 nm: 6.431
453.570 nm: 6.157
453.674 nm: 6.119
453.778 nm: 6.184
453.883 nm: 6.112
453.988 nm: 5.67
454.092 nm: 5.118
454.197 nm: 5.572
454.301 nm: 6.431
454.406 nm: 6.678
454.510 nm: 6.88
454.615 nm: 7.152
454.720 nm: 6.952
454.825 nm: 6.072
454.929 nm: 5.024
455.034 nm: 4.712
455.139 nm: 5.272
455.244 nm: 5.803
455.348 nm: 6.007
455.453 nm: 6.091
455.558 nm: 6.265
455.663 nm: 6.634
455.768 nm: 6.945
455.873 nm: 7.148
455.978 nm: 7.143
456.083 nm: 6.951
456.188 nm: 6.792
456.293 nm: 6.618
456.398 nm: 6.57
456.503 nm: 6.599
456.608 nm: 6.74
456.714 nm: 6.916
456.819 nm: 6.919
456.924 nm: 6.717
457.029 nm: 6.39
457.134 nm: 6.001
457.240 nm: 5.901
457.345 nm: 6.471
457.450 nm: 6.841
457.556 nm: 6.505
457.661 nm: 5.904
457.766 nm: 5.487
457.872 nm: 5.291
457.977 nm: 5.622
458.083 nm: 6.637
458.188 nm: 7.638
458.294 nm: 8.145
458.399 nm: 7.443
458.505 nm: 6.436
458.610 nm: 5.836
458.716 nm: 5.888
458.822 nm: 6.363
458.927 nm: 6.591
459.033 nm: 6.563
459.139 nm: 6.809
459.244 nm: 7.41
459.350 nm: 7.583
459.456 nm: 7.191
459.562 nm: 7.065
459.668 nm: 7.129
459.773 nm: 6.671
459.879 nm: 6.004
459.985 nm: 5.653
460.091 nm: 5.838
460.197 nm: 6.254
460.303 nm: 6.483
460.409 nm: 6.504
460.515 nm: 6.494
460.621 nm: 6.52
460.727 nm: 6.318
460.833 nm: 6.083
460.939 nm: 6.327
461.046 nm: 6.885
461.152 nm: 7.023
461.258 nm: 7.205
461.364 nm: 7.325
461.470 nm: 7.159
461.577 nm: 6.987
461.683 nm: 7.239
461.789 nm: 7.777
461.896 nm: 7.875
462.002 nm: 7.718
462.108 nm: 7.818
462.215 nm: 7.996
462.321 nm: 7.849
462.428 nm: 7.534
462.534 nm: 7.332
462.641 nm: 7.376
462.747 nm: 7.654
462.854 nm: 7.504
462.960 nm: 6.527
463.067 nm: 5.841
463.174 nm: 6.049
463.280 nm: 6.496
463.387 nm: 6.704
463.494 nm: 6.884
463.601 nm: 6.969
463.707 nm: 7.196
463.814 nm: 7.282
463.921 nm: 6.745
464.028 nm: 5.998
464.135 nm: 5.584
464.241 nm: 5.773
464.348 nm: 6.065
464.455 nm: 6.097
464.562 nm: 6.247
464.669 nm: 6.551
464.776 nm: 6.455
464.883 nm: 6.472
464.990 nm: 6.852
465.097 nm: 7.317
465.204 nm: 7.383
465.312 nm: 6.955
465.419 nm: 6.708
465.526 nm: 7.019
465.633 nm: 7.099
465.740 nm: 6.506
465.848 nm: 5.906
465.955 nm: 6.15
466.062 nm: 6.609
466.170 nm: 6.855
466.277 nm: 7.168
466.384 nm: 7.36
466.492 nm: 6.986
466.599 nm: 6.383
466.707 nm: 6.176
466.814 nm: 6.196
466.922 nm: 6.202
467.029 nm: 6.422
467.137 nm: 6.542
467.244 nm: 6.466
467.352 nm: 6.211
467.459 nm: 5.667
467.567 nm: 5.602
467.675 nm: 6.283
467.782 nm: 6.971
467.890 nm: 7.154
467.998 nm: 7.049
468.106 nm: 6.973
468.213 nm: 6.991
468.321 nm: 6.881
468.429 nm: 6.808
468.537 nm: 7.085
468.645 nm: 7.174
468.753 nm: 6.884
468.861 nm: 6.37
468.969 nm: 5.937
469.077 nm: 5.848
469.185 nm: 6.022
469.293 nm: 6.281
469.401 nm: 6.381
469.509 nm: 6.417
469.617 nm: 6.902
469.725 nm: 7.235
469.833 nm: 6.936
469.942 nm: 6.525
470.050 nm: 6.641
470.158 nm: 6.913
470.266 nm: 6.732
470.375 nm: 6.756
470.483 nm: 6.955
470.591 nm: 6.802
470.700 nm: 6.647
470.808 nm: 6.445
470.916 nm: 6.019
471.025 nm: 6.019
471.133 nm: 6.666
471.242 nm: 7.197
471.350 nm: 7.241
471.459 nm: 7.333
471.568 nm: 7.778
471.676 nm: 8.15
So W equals 0.28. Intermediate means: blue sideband 6.98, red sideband 6.55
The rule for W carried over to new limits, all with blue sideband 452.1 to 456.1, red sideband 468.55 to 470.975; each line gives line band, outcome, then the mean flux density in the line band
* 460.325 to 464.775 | -0.24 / 6.86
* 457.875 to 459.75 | -0.10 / 6.8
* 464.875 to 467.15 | -0.05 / 6.7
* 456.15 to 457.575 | -0.03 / 6.57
